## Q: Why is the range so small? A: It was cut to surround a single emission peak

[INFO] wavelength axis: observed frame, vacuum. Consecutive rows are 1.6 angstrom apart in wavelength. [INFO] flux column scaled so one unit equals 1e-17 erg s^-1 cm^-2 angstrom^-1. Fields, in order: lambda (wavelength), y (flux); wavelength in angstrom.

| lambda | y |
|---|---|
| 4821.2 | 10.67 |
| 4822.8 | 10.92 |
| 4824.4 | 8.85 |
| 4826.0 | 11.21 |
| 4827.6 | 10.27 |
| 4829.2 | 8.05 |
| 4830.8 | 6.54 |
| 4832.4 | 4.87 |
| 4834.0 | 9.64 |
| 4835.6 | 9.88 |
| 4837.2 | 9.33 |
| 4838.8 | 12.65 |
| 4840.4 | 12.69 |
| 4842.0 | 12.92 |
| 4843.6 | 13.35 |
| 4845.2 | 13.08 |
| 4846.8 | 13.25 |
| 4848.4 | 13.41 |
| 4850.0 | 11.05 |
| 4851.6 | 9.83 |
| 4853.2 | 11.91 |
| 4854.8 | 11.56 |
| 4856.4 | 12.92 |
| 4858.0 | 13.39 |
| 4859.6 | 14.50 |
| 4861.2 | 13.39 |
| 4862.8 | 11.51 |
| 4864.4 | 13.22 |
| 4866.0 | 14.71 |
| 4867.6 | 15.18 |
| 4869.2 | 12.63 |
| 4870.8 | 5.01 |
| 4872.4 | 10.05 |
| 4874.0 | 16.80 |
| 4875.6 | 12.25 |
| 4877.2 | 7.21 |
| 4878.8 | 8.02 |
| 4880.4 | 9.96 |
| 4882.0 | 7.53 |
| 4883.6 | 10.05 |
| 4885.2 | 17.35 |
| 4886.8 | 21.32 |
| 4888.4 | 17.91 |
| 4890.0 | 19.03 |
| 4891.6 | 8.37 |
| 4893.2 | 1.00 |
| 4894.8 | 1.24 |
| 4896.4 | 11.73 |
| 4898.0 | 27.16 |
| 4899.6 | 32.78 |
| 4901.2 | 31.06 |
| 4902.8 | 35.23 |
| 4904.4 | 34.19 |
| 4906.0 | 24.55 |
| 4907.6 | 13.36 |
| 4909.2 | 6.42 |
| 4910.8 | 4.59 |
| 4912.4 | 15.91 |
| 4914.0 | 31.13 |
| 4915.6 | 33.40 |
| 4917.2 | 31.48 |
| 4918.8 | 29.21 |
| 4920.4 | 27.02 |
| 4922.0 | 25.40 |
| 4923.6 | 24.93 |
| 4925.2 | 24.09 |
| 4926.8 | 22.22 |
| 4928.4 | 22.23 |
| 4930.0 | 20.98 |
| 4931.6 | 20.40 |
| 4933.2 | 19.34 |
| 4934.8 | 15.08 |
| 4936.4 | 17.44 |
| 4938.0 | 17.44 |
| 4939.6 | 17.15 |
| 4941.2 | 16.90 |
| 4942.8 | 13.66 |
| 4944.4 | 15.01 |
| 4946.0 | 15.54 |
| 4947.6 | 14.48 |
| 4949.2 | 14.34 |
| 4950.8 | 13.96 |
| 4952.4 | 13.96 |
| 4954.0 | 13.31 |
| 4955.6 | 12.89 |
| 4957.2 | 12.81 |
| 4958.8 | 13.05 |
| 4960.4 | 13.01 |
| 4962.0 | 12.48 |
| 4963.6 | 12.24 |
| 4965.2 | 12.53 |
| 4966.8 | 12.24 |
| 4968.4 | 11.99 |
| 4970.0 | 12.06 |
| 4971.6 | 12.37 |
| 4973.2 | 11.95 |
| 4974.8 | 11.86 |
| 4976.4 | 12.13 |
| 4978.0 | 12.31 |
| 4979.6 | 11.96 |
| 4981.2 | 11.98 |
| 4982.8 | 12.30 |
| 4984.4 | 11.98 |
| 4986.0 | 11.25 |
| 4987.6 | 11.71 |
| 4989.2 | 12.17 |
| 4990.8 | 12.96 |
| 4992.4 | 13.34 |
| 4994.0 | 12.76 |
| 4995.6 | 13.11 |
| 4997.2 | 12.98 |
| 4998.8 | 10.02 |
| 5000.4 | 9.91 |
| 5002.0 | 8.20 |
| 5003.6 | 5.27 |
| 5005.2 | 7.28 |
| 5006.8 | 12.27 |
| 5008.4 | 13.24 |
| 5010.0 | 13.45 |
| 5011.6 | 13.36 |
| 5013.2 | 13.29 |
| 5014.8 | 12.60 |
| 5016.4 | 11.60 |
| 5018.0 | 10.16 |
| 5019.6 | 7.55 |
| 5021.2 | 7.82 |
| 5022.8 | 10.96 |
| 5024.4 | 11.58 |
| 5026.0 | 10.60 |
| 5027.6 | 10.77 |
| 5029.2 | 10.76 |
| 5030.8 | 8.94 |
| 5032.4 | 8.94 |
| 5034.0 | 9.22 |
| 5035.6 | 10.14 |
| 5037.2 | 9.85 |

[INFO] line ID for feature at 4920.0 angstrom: Lyman alpha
